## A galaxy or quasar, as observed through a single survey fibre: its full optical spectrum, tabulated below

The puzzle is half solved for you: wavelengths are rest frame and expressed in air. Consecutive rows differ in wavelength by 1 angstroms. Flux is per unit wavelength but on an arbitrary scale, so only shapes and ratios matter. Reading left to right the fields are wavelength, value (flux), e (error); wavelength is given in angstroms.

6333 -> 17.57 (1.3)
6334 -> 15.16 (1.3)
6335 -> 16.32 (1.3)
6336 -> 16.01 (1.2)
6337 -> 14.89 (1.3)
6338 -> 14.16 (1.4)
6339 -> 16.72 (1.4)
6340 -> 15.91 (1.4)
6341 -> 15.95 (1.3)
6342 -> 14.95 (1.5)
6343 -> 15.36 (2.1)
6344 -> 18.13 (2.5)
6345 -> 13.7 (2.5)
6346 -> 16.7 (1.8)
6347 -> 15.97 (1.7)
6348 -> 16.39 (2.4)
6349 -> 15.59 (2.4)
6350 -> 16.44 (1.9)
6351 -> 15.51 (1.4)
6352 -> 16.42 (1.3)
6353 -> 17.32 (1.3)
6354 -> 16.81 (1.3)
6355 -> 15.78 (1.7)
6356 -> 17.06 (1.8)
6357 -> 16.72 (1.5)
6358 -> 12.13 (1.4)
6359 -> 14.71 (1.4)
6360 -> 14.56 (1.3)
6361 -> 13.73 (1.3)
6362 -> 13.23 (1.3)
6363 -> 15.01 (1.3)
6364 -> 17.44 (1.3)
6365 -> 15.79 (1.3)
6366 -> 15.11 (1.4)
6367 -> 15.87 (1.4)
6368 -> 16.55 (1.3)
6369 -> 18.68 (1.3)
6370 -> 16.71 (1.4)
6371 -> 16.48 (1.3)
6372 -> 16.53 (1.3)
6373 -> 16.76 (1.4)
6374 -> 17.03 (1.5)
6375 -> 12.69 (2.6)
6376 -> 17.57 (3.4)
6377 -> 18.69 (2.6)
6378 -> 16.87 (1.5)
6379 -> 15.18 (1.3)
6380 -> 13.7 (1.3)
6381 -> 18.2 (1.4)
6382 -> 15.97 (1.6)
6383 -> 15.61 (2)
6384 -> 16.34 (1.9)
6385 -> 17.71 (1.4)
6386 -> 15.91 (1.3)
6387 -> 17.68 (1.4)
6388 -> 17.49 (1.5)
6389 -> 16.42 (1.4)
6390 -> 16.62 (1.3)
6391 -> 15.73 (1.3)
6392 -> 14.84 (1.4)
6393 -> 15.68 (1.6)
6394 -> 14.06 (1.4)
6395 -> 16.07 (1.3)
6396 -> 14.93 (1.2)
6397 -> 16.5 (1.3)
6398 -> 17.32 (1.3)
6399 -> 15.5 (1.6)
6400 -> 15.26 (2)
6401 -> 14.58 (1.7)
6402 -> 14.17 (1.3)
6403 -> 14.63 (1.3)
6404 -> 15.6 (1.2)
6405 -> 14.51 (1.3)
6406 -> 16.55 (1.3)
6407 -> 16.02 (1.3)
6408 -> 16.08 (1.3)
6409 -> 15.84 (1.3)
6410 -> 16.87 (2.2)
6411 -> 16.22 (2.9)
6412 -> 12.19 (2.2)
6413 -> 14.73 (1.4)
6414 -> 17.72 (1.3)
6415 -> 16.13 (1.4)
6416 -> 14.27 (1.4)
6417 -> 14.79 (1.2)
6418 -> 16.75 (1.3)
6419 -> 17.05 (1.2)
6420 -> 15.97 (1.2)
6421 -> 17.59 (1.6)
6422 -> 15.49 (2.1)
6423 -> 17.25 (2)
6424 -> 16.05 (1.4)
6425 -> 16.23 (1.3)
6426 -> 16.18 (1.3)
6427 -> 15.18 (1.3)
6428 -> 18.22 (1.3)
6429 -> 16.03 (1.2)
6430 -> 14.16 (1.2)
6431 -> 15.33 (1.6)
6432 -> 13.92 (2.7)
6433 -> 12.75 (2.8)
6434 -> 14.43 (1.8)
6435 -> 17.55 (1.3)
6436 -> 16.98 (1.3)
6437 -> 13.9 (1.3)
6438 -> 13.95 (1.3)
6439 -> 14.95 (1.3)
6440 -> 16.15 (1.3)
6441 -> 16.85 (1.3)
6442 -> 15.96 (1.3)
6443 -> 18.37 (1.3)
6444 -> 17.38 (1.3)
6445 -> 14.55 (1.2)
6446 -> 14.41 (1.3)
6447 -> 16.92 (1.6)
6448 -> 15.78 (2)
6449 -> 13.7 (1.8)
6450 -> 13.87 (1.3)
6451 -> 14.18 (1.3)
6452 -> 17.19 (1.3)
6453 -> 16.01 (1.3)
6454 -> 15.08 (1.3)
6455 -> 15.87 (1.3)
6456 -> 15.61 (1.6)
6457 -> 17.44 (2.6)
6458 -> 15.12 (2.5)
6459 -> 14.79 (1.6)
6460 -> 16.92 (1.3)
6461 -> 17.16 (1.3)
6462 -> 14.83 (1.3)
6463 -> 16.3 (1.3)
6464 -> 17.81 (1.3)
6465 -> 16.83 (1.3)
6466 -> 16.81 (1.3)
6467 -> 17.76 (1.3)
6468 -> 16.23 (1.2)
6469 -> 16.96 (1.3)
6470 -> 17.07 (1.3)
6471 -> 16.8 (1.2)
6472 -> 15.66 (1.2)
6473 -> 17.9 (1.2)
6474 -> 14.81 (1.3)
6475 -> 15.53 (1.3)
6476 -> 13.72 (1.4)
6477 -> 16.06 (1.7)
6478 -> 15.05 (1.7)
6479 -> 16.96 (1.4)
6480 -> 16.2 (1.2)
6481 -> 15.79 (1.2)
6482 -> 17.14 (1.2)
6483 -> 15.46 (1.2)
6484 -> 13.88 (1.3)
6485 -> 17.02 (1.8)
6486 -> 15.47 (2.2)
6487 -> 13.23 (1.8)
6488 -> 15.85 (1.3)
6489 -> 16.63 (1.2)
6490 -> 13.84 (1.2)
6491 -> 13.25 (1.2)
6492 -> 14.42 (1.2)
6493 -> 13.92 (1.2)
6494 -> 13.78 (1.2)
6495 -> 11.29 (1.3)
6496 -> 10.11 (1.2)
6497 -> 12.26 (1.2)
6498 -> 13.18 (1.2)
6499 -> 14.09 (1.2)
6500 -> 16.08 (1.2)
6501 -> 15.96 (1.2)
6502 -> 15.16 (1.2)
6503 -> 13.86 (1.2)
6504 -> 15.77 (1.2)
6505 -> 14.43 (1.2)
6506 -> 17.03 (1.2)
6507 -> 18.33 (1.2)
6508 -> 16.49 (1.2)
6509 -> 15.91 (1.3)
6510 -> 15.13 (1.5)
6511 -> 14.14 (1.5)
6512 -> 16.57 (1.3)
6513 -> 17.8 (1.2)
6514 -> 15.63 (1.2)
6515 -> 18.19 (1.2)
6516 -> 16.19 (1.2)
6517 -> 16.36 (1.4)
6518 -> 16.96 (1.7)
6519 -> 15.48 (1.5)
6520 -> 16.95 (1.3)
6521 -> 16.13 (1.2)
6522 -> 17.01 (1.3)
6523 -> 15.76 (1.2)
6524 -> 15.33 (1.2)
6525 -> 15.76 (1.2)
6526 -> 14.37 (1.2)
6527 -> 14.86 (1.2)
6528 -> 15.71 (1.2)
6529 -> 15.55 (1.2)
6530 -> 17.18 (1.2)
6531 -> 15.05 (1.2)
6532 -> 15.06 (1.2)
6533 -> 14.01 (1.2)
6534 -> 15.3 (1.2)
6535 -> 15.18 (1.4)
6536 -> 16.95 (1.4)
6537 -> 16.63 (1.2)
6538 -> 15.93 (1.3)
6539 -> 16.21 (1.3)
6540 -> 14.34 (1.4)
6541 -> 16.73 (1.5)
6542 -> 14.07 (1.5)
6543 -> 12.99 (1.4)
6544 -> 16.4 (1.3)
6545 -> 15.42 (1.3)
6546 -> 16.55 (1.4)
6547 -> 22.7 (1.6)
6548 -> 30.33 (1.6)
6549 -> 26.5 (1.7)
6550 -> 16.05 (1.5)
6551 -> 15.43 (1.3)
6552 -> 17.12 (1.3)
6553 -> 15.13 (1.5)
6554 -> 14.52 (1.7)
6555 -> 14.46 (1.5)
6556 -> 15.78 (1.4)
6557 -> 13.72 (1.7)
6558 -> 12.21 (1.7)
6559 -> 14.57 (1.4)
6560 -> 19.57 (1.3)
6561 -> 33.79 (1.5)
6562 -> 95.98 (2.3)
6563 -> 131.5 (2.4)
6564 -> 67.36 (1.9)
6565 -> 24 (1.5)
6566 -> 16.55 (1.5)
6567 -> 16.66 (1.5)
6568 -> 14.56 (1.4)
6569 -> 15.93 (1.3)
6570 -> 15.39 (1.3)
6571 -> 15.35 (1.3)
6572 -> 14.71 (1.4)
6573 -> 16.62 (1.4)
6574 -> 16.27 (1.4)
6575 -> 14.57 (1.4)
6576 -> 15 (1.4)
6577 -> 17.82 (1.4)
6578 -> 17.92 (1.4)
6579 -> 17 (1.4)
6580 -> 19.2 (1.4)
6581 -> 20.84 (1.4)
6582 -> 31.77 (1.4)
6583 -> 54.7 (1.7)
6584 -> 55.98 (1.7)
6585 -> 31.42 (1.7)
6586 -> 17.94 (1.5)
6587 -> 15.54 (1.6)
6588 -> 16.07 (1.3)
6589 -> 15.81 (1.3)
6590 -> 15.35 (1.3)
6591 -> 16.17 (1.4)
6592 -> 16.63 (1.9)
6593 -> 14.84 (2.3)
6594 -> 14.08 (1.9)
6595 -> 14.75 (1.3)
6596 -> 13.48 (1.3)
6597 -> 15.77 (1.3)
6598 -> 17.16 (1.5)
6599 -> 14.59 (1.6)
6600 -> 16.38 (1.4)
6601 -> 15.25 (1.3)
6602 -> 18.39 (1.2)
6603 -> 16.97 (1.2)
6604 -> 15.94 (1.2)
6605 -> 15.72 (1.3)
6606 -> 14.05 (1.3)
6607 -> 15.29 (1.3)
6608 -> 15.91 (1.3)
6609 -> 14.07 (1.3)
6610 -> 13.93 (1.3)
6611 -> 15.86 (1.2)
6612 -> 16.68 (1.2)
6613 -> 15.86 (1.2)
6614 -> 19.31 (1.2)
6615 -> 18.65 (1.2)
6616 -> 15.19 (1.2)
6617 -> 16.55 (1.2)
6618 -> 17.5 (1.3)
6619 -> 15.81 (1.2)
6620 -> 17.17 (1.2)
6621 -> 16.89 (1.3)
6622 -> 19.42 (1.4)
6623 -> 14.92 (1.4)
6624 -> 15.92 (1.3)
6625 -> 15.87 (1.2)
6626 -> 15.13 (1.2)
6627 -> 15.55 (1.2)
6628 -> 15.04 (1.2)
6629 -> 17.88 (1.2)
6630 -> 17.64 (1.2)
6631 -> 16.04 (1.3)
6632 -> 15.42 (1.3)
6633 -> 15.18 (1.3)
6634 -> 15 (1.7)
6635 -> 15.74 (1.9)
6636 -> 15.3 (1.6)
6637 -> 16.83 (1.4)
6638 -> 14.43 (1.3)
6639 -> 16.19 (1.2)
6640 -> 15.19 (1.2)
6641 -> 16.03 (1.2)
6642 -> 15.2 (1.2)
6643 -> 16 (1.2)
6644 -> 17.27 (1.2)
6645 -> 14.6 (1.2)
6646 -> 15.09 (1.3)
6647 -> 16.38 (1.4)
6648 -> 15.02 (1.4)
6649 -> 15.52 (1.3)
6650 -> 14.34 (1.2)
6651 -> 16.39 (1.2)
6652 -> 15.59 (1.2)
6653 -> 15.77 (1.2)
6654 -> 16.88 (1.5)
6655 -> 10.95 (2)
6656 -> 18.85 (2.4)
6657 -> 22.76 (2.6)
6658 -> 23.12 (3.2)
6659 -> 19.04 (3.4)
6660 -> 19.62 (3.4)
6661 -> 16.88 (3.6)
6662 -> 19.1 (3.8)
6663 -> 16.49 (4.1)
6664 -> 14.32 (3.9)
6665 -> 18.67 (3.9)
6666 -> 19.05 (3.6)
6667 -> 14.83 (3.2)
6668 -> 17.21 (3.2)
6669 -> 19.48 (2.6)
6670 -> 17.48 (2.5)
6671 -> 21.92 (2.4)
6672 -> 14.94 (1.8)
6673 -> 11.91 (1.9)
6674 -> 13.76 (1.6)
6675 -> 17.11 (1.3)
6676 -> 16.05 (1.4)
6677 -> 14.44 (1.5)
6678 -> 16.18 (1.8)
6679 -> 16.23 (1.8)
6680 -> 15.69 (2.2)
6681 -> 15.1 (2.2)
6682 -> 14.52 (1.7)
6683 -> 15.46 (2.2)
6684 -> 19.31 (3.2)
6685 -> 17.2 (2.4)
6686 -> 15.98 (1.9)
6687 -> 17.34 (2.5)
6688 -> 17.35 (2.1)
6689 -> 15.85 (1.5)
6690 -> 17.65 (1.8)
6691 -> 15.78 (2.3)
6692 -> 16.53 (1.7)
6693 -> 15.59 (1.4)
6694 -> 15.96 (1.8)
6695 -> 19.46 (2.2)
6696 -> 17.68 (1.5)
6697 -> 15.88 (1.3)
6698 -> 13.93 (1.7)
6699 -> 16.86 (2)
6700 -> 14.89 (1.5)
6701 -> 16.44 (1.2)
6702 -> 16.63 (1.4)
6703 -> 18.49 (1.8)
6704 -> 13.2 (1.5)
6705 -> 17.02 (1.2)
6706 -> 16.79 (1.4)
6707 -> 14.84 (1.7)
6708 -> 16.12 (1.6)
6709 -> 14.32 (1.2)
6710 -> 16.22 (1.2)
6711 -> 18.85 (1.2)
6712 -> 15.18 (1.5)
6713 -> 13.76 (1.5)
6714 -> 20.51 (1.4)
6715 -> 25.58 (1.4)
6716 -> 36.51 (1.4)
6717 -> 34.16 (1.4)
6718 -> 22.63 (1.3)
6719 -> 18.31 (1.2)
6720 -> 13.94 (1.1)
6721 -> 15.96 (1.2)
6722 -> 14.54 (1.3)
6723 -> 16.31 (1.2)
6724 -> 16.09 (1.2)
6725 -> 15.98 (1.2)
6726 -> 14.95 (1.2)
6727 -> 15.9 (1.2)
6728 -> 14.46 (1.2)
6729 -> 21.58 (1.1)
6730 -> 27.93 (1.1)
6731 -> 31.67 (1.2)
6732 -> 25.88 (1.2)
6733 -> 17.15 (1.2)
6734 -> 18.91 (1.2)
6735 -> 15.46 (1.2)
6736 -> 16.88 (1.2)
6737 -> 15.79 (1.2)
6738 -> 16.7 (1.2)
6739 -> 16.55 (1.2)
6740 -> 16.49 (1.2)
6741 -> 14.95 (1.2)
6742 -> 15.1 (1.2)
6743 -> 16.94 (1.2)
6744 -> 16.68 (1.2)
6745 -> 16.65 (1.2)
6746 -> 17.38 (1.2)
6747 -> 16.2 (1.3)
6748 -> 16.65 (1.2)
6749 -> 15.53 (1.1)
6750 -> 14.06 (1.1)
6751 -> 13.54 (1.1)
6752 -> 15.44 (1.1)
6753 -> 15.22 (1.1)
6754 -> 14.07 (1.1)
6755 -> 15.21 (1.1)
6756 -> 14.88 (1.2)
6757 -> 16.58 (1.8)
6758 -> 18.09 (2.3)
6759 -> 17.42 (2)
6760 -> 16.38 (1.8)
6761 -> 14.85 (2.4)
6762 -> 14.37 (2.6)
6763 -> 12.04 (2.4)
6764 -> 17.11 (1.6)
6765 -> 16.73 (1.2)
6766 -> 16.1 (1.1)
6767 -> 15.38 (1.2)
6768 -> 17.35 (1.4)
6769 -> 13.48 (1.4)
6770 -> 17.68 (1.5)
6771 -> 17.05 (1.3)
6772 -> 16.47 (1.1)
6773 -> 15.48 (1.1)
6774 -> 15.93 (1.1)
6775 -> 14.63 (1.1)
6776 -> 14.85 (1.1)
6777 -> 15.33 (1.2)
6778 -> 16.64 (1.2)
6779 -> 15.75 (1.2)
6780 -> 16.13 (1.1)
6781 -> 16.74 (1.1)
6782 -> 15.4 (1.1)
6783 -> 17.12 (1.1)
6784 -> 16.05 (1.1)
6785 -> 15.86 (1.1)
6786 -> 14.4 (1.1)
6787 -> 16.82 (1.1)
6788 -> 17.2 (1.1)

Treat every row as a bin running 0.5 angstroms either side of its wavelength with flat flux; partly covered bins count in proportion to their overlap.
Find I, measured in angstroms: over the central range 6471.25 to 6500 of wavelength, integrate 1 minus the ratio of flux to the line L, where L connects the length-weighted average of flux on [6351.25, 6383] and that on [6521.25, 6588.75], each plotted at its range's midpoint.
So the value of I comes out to 7.2 angstroms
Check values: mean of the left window 16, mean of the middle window 14.8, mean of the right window 22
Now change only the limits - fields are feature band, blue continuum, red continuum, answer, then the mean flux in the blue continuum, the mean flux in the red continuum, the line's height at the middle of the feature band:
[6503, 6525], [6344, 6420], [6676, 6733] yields 0.6 angstroms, 15.9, 17.9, 16.7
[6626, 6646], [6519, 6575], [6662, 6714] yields 2.6 angstroms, 21.1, 16.4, 18.1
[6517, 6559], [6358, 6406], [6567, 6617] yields 3.3 angstroms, 15.8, 18.3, 17.6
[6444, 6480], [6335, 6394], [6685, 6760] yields 0.9 angstroms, 16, 17.5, 16.4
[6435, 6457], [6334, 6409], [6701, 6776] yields 0.6 angstroms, 15.9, 17.3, 16.2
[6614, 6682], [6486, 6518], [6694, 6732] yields 3.9 angstroms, 15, 18.5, 17.5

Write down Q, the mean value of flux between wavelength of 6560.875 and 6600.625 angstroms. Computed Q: 25.5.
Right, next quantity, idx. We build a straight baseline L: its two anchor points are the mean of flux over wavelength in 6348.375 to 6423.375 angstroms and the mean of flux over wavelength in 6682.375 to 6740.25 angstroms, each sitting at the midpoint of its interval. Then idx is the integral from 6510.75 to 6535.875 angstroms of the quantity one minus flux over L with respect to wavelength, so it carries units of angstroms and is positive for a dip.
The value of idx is 1.3 angstroms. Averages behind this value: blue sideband 15.9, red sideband 18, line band 15.9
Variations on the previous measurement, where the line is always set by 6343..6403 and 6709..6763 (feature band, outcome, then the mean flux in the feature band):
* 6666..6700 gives 2.16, 16.4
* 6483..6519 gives 3.25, 15.1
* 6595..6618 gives 1.57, 16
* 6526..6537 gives 0.83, 15.5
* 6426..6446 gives 0.83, 15.6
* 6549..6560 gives 0.80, 15.6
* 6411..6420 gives 0.36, 15.5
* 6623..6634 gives 0.87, 15.9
